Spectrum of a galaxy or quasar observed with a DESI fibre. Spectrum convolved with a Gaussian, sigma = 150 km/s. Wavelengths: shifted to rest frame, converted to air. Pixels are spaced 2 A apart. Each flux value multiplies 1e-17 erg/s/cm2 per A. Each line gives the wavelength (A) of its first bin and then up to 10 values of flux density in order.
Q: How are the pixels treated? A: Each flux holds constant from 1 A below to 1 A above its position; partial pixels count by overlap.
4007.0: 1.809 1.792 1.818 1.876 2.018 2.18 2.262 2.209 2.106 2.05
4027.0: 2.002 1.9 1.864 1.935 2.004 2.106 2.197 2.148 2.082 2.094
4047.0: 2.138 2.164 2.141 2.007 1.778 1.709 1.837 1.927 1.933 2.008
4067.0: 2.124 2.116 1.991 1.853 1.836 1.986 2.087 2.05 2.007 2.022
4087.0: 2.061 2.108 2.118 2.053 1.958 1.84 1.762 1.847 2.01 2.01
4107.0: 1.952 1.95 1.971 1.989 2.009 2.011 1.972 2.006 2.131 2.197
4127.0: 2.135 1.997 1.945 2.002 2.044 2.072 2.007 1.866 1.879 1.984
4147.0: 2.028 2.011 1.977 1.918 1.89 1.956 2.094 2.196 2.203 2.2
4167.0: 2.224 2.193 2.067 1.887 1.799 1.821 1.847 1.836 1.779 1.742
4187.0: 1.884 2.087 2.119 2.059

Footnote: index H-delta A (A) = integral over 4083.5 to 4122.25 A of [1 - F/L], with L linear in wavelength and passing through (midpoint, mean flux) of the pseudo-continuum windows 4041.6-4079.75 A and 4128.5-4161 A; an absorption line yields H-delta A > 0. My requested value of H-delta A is 0.1 A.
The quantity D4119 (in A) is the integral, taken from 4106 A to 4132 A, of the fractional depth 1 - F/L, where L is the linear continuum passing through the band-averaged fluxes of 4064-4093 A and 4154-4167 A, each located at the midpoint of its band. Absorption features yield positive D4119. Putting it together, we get 0.5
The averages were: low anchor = 2.03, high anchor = 2.1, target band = 2.02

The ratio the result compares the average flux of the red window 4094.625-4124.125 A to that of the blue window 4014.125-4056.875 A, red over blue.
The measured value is 0.95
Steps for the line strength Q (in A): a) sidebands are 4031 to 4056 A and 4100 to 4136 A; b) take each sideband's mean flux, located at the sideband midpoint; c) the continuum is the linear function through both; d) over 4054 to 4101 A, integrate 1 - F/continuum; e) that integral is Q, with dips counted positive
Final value 1.73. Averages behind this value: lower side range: 2.06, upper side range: 2.01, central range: 1.96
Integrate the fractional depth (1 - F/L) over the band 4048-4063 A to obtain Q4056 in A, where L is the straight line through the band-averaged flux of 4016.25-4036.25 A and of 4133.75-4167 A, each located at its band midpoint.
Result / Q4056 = 0.8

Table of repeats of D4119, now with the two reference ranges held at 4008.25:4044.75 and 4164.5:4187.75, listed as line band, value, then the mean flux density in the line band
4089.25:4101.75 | 0.3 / 1.94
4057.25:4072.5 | 0.3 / 1.97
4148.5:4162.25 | -0.4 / 2.01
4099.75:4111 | 0.2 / 1.95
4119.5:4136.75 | -0.8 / 2.06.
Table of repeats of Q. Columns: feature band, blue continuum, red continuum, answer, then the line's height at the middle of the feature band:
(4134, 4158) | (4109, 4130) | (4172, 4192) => 0.0 A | 1.97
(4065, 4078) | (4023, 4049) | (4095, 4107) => -0.1 A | 1.97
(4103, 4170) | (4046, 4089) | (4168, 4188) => -3.7 A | 1.93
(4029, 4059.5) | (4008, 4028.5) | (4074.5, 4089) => 0.2 A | 2.02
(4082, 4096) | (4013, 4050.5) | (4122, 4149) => 0.0 A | 2.05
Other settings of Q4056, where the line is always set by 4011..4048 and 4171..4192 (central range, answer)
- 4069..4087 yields 0.12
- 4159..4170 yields -1.64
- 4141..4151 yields -0.19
